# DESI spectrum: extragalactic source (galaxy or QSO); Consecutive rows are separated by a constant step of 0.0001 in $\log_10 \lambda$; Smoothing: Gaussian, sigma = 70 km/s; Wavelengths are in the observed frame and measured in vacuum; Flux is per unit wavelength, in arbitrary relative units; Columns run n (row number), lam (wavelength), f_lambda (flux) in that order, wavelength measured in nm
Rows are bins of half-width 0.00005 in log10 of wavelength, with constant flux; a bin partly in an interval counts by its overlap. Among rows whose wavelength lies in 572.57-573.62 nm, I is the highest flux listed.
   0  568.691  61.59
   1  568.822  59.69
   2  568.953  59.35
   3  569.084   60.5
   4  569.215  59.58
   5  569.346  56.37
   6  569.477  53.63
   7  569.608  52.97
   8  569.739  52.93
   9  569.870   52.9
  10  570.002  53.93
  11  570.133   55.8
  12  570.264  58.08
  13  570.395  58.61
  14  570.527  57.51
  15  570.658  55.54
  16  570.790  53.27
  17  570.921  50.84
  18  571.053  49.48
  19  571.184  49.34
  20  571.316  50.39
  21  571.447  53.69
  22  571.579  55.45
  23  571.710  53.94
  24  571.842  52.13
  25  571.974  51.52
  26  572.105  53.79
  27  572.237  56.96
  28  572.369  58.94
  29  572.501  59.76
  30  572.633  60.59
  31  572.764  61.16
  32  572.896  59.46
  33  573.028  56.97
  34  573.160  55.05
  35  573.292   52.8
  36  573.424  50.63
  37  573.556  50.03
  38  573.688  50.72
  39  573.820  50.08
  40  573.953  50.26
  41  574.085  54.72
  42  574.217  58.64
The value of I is 61.16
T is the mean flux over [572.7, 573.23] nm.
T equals 58.1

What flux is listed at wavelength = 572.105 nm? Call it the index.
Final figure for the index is 53.79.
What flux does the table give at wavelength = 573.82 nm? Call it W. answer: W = 50.08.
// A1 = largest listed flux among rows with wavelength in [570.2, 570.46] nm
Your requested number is 58.61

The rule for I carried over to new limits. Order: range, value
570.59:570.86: 55.54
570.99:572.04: 55.45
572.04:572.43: 58.94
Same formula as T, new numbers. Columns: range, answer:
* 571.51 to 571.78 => 54.6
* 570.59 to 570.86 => 54.4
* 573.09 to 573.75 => 51.9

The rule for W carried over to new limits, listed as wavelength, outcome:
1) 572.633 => 60.59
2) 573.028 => 56.97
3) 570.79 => 53.27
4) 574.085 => 54.72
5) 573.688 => 50.72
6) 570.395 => 58.61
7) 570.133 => 55.8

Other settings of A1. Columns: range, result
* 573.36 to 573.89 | 50.72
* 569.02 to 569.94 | 60.5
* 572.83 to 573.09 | 59.46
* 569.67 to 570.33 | 58.08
